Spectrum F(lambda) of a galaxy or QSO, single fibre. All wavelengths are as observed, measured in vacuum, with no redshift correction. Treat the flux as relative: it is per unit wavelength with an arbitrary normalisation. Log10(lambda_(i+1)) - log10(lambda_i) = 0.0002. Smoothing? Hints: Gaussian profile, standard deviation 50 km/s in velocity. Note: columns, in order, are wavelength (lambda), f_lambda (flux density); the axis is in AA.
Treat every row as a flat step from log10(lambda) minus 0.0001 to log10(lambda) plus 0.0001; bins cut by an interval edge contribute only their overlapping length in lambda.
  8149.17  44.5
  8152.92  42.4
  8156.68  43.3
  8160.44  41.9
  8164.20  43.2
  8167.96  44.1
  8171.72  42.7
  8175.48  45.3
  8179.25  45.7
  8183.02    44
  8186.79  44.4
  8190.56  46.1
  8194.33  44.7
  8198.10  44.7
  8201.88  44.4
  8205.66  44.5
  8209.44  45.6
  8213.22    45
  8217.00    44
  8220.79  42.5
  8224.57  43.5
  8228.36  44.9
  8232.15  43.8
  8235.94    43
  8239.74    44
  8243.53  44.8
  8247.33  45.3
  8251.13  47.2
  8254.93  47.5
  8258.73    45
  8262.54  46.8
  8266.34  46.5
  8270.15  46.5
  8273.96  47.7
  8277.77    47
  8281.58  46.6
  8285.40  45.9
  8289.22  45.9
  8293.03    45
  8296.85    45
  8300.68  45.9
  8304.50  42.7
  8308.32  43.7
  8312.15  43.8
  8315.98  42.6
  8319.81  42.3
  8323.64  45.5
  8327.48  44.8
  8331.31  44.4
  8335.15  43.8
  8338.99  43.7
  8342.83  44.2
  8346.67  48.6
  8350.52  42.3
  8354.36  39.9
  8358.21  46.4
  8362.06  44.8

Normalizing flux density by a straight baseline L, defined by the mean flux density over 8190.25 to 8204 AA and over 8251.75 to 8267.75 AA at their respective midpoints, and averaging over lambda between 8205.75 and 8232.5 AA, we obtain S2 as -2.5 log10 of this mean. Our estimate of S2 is 0.029 mag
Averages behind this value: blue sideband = 44.8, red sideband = 46.5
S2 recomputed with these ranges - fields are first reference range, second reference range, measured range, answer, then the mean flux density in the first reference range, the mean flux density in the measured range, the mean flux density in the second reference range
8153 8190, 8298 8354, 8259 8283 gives -0.066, 43.8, 46.7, 44.1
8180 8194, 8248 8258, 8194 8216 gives 0.015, 44.9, 44.8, 46.8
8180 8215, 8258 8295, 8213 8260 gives 0.023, 44.9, 44.6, 46.3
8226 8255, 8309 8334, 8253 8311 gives -0.035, 44.9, 45.8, 43.9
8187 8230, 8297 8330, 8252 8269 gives -0.054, 44.5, 46.5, 44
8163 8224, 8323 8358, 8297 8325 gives 0.010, 44.4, 43.8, 44.2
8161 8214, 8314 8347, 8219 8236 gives 0.020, 44.5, 43.6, 44.2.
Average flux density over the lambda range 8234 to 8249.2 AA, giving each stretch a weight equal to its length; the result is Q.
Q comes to 44.3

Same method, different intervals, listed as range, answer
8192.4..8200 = 44.7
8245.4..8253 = 46.2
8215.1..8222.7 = 43.3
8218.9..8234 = 43.7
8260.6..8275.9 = 46.9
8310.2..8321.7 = 42.9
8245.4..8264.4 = 46.3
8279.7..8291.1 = 46.1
